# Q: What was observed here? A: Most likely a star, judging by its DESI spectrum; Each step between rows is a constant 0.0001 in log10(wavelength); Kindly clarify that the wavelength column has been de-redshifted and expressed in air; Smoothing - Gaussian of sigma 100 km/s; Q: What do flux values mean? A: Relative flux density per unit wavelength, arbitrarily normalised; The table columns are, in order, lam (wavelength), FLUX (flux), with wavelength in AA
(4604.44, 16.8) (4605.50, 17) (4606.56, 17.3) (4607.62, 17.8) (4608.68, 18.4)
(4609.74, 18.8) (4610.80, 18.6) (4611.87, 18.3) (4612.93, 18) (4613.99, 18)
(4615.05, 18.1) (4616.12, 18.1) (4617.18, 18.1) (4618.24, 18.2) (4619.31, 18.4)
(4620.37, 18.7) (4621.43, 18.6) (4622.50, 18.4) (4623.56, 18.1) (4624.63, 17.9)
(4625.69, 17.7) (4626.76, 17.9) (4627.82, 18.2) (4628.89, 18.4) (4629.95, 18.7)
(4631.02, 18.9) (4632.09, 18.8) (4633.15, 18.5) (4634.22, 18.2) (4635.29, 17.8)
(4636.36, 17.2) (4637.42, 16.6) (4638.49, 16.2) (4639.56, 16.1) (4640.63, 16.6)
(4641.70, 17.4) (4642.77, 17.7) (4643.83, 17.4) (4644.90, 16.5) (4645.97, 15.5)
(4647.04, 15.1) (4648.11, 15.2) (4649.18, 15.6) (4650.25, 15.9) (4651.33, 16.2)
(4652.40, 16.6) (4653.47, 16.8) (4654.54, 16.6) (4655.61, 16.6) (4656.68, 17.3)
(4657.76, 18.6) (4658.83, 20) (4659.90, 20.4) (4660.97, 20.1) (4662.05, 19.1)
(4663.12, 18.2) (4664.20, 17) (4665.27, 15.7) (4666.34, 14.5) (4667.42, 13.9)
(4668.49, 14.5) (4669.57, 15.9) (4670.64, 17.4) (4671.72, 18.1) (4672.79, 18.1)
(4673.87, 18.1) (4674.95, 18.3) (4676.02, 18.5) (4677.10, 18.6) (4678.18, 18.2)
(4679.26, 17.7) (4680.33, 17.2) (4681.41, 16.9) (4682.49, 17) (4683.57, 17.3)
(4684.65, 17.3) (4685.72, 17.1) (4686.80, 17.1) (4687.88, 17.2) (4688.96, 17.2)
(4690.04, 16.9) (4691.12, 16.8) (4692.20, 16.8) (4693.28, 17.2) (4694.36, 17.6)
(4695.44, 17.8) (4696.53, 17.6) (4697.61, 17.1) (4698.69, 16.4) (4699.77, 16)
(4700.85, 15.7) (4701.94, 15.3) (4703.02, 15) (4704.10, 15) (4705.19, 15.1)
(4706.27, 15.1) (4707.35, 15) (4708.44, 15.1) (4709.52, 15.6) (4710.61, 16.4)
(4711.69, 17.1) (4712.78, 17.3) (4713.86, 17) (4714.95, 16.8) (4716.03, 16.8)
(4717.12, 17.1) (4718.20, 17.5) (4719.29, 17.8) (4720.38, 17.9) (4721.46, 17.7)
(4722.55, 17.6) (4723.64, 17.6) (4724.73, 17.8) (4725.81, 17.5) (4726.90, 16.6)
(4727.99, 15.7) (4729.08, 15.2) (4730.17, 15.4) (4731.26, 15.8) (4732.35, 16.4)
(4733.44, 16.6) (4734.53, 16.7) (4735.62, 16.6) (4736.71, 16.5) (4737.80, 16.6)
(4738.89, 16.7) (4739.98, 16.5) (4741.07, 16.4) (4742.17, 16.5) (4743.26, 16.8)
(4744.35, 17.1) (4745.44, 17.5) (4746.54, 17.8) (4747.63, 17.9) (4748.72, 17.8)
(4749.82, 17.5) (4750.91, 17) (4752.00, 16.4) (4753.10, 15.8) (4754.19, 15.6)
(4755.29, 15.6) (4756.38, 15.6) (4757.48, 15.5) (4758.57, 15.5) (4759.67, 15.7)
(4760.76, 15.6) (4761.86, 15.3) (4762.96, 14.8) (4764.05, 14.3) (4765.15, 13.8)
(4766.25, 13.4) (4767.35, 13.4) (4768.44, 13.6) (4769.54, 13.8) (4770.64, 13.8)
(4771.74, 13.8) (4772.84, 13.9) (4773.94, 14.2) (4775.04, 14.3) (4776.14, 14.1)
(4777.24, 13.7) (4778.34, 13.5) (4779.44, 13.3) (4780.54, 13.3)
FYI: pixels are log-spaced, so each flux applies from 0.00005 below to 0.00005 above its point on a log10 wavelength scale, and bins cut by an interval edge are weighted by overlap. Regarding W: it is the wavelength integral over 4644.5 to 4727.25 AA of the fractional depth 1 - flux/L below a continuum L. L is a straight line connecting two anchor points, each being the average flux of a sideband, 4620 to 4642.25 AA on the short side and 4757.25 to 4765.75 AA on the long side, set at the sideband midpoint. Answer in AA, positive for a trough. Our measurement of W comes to -1.3 AA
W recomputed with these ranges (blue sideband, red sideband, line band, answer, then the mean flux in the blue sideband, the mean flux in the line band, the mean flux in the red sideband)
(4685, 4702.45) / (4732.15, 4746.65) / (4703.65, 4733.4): 0.5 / 16.9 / 16.5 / 16.7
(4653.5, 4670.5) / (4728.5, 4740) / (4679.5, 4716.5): 0.4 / 17.2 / 16.6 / 16.3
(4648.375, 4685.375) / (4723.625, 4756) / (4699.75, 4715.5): 1.0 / 17.3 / 15.8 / 16.6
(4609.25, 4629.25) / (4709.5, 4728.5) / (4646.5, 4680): 1.1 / 18.2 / 17.2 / 17.1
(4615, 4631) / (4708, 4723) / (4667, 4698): 0.4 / 18.3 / 17.2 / 17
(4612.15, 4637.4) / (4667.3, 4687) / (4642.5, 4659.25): 1.0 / 18.2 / 16.7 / 17.3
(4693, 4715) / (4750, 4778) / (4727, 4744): -0.9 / 16.2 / 16.3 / 14.8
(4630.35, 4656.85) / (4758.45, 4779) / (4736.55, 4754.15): -2.6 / 16.9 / 16.9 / 14.2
